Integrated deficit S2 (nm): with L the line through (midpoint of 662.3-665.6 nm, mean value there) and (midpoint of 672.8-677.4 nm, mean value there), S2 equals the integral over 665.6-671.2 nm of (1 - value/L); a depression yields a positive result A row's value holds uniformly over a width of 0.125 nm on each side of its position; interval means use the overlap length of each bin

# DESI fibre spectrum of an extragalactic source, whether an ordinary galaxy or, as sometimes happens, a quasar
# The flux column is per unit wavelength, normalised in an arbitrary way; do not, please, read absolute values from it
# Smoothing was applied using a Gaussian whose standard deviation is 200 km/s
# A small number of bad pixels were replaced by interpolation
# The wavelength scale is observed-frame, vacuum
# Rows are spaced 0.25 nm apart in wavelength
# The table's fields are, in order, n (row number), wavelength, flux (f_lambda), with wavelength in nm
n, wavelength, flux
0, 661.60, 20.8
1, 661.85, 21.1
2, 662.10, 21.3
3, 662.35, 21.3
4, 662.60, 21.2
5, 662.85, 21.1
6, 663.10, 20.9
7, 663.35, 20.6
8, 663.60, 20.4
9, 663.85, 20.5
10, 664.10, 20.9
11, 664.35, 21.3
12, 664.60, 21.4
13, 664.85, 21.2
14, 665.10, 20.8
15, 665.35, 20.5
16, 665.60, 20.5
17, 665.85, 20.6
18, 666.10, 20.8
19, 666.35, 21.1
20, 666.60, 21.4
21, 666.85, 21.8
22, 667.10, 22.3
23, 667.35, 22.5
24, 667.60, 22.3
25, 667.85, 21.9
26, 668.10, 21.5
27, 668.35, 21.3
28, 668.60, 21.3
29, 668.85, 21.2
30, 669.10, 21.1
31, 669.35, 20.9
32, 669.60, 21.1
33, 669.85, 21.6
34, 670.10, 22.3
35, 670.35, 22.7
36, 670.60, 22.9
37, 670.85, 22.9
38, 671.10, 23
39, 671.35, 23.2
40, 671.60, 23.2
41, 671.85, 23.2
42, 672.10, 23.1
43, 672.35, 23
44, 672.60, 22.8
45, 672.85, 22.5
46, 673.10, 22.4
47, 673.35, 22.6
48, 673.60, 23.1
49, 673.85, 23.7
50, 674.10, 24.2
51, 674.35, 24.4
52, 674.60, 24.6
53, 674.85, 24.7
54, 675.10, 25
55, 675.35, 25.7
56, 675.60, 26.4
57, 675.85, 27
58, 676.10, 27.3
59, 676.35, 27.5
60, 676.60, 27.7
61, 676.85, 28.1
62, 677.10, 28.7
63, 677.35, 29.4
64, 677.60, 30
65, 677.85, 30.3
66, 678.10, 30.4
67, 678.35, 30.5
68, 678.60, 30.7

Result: 0.25 nm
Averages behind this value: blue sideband 20.9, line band 21.7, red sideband 25.5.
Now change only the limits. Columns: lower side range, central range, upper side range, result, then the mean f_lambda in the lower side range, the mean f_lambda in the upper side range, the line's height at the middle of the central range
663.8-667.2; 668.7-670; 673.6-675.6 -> 0.079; 21.1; 24.6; 22.6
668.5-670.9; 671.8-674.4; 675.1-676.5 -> 0.141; 21.8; 26.6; 24.5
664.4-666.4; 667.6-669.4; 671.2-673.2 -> 0.034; 20.9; 22.9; 21.8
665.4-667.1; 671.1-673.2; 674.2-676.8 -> 0.115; 21.1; 26.1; 24.3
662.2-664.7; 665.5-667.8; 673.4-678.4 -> 0.099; 21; 26.8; 22.5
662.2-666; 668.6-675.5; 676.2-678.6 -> 0.771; 20.9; 29.2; 25.9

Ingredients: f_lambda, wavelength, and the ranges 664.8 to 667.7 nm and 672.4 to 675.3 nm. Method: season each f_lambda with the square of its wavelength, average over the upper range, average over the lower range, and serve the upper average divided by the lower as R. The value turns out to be 1.1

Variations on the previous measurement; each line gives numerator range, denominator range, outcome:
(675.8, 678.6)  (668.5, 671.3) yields 1.35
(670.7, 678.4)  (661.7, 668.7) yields 1.23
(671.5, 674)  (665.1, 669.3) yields 1.09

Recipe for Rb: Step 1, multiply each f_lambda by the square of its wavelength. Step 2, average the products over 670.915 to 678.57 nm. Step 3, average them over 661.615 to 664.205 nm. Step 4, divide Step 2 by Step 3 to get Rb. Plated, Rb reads 1.27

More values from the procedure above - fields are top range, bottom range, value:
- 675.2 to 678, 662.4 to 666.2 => 1.39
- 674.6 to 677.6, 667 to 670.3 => 1.28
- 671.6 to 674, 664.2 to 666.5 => 1.12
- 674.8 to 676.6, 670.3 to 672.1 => 1.16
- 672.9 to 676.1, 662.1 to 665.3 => 1.21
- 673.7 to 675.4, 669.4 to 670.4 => 1.14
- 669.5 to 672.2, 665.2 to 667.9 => 1.07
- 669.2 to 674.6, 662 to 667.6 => 1.10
